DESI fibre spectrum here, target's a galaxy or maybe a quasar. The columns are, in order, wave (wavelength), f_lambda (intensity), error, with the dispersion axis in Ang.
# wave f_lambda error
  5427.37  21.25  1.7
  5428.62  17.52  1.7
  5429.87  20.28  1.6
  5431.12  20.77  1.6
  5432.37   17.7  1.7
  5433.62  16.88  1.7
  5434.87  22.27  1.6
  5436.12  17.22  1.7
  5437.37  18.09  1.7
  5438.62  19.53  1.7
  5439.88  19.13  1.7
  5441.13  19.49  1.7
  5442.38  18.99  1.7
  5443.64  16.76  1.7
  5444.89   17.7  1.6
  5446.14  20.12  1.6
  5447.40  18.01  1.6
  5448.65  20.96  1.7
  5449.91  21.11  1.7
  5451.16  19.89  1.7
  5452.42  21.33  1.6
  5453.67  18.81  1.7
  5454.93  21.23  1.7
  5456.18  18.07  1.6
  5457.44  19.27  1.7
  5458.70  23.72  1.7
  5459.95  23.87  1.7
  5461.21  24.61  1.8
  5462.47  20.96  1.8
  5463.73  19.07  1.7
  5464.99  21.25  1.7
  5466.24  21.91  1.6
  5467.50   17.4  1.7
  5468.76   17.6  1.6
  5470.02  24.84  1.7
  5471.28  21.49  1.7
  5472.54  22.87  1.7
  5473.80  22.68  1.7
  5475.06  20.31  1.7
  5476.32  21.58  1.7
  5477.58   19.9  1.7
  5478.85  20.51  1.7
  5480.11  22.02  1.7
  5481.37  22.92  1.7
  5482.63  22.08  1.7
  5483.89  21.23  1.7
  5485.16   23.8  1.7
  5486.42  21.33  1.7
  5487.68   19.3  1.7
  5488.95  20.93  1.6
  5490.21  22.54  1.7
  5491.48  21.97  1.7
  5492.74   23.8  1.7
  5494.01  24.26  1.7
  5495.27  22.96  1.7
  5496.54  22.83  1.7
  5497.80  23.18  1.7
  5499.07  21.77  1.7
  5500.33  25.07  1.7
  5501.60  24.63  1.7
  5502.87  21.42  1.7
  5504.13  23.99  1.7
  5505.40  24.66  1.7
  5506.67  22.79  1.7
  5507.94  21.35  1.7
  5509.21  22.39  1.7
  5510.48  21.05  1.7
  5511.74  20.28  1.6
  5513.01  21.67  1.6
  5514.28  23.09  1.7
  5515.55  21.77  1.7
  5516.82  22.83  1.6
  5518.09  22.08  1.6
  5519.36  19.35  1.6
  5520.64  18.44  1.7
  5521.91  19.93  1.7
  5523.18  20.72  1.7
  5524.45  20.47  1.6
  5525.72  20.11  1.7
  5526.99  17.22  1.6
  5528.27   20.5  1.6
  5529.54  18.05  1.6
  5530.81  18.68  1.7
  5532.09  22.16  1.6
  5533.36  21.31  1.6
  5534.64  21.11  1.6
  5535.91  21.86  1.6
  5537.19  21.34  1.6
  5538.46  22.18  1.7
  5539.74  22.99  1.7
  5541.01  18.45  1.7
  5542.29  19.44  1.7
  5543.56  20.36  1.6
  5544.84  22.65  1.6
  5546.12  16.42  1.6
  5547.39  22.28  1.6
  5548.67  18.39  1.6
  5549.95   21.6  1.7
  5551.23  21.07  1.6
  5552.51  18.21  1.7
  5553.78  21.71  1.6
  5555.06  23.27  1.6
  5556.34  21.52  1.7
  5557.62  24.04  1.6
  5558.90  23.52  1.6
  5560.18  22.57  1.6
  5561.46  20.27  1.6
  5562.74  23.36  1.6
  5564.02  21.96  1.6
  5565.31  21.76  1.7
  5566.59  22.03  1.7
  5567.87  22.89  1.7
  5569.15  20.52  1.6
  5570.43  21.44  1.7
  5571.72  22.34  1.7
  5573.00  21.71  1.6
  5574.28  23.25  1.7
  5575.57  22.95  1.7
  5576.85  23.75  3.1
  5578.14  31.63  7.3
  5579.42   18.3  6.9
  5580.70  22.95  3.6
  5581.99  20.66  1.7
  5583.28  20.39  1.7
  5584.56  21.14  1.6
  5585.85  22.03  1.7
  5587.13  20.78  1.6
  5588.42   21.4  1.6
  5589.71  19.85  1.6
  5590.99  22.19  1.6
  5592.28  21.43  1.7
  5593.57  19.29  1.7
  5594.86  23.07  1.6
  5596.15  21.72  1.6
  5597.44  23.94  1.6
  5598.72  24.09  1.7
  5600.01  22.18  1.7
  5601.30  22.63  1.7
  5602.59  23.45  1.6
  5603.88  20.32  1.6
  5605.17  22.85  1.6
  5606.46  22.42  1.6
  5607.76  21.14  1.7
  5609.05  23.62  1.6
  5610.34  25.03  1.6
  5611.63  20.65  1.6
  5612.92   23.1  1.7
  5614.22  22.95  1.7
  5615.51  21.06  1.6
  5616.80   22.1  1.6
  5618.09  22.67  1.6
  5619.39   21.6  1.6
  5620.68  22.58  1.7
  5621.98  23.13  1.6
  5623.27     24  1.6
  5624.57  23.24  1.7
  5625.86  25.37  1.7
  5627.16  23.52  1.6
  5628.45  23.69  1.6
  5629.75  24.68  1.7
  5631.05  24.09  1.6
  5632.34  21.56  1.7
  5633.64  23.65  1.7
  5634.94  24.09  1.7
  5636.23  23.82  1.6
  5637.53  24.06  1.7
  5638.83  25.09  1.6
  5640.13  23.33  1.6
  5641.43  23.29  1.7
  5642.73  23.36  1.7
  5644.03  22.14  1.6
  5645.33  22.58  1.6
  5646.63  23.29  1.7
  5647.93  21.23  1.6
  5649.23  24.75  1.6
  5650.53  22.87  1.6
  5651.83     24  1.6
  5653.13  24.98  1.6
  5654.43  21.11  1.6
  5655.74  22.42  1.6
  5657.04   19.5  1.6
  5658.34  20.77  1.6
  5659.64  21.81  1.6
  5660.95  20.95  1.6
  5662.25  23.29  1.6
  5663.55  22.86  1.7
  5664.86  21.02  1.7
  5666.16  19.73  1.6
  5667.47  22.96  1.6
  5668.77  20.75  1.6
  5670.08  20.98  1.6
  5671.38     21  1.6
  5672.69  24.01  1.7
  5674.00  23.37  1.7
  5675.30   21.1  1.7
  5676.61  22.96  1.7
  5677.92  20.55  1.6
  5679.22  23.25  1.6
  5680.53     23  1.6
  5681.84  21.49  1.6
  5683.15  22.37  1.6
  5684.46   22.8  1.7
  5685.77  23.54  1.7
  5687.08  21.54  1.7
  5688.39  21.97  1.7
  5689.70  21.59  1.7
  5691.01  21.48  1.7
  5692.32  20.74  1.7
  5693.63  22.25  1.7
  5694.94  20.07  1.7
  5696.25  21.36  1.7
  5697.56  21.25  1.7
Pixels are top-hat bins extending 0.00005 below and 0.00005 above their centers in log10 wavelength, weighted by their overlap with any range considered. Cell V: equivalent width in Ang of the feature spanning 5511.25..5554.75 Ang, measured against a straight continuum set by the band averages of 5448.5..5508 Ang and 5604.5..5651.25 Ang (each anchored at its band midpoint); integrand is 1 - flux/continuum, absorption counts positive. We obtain 3.35 Ang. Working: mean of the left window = 21.8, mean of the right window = 23.1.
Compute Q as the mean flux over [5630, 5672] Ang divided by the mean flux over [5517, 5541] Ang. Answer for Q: 1.10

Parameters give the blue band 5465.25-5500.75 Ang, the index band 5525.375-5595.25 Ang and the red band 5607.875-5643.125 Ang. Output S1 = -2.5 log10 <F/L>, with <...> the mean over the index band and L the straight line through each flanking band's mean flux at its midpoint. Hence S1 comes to 0.062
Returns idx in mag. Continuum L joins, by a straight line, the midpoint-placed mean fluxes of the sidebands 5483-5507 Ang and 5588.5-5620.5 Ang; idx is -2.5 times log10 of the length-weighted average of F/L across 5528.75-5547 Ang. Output 0.101 mag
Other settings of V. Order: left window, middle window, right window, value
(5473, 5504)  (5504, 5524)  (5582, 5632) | 0.6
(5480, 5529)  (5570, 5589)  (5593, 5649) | 0.2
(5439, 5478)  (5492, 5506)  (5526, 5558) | -2.0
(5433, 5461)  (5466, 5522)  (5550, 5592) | -3.5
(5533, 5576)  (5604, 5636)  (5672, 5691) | -1.6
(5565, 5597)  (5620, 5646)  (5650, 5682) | -1.8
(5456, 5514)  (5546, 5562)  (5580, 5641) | 0.7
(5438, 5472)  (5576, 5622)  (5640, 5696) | -1.6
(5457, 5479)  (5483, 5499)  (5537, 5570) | -0.7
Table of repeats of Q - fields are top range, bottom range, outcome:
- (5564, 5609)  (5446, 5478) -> 1.06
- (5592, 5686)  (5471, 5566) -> 1.05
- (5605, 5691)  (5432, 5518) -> 1.07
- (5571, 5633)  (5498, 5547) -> 1.06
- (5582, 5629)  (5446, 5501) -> 1.04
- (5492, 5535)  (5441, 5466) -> 1.07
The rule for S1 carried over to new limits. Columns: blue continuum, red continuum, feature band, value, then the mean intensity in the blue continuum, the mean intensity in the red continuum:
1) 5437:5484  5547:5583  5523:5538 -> 0.07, 20.6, 22.1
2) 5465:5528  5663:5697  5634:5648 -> -0.07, 21.7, 21.9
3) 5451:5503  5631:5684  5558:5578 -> -0.02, 21.7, 22.5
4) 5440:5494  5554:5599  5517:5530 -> 0.09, 20.9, 22.2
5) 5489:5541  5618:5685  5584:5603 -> 0.02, 21.7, 22.7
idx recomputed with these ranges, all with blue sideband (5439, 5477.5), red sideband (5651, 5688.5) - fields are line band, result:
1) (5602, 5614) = -0.04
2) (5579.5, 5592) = 0.02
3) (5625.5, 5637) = -0.10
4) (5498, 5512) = -0.10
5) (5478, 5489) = -0.05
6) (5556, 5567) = -0.05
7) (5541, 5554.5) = 0.05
